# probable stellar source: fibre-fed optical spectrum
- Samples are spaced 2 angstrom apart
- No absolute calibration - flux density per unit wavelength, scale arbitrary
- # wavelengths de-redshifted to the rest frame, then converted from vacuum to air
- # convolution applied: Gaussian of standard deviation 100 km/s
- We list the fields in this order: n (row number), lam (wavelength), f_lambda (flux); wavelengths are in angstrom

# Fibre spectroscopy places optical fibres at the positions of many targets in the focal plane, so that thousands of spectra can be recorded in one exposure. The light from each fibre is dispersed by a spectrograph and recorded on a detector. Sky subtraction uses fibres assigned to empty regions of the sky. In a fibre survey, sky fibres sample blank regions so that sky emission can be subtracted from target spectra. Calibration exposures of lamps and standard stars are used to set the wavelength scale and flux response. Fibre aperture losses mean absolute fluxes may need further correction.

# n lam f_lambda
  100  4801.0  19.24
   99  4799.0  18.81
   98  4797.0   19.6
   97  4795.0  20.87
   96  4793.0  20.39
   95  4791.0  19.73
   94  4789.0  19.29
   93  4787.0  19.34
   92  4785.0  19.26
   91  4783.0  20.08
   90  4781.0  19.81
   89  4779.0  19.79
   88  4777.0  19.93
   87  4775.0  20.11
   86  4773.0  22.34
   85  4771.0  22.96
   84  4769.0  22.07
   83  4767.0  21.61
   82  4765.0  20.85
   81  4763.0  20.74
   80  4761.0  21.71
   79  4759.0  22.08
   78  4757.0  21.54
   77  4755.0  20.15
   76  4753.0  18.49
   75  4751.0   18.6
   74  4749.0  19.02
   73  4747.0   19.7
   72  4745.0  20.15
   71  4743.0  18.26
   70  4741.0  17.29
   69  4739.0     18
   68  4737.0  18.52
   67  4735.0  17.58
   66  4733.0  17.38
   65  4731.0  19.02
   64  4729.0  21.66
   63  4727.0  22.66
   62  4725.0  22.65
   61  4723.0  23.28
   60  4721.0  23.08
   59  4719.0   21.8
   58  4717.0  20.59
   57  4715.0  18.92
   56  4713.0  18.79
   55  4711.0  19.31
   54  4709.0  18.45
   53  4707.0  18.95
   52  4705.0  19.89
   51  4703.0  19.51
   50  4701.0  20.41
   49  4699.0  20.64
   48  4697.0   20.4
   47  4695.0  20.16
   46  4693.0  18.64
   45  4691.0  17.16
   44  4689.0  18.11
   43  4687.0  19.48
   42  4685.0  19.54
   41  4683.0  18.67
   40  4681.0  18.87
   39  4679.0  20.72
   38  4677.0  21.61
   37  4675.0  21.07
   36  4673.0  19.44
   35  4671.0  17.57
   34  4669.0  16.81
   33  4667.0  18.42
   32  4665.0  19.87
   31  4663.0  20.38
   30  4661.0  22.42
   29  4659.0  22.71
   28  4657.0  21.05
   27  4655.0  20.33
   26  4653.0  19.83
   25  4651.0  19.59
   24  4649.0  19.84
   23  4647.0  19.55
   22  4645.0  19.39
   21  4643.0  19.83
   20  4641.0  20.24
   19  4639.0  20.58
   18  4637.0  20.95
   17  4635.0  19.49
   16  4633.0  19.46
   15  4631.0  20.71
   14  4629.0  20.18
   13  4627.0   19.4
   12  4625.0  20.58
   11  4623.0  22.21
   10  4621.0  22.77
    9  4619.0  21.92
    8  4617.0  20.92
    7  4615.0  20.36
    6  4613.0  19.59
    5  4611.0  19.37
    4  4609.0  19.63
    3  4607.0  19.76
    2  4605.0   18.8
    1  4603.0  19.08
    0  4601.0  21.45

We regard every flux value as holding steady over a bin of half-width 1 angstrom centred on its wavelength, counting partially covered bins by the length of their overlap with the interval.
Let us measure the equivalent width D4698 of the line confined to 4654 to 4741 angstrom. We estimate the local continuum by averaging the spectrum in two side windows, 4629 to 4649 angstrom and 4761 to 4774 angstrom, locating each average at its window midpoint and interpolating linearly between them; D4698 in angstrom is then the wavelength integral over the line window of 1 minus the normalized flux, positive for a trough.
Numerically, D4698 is 4.0 angstrom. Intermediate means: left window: 20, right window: 21.8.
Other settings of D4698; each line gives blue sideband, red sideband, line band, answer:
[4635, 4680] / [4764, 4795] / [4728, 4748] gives 1.58 angstrom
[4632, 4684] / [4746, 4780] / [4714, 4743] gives 0.47 angstrom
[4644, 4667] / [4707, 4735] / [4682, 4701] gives 1.05 angstrom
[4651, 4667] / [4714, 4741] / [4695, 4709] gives 0.39 angstrom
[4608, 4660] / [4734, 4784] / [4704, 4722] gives 0.18 angstrom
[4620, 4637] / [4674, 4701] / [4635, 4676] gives 0.40 angstrom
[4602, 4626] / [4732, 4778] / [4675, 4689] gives 0.29 angstrom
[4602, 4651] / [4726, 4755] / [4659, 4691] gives 0.24 angstrom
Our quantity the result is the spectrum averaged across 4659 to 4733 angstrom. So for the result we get 20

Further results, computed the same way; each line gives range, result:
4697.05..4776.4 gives 20.2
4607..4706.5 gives 20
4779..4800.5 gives 19.7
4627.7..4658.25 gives 20.1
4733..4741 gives 17.9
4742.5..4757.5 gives 19.5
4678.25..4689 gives 19.3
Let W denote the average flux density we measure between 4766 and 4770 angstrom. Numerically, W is 21.8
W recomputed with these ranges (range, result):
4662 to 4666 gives 20.1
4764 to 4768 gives 21.2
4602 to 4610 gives 19.3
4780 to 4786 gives 19.7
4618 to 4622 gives 22.3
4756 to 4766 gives 21.4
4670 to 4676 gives 19.4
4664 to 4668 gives 19.1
